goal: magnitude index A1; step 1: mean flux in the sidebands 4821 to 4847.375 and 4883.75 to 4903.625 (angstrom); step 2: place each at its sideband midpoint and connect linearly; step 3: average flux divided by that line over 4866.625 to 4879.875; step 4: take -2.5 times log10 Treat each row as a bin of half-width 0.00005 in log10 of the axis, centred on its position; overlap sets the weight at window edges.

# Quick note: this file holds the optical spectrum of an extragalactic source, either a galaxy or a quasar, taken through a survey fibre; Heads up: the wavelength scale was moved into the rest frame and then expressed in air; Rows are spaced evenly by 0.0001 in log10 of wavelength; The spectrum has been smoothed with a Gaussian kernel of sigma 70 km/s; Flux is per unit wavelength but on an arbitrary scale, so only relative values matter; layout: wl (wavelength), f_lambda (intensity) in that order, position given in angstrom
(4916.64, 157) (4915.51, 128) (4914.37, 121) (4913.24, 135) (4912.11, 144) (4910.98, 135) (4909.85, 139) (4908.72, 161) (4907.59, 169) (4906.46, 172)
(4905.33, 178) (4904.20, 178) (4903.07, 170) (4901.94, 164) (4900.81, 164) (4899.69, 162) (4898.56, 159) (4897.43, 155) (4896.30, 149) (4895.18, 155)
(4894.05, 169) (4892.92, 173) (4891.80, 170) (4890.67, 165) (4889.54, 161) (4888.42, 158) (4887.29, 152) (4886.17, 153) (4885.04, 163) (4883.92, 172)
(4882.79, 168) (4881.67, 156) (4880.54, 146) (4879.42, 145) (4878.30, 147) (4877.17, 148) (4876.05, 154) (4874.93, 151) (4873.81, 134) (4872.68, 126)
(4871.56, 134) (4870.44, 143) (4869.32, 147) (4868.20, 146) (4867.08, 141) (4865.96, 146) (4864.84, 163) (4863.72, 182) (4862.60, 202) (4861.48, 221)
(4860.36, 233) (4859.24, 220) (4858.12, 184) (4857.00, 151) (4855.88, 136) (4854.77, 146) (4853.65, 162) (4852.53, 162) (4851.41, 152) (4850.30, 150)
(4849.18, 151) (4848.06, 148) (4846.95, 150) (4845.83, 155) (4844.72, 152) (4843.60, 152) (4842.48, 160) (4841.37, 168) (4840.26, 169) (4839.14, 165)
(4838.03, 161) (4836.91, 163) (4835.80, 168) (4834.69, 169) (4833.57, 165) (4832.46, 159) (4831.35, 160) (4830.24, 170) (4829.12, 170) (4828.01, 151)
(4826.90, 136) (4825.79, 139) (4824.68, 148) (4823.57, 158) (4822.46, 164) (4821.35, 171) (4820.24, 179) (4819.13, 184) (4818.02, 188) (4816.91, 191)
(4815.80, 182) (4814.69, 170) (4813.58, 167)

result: 0.13 mag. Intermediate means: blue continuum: 159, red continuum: 162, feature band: 143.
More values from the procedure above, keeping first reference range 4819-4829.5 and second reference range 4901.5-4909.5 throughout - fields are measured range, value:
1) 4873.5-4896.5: 0.066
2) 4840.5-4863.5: -0.035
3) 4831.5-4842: -0.030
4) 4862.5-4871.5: 0.063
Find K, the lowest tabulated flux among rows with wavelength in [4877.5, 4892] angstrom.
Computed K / 145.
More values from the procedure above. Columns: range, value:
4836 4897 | 126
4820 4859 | 136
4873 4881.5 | 134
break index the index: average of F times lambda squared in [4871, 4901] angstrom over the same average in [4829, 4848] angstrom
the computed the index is 1.0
